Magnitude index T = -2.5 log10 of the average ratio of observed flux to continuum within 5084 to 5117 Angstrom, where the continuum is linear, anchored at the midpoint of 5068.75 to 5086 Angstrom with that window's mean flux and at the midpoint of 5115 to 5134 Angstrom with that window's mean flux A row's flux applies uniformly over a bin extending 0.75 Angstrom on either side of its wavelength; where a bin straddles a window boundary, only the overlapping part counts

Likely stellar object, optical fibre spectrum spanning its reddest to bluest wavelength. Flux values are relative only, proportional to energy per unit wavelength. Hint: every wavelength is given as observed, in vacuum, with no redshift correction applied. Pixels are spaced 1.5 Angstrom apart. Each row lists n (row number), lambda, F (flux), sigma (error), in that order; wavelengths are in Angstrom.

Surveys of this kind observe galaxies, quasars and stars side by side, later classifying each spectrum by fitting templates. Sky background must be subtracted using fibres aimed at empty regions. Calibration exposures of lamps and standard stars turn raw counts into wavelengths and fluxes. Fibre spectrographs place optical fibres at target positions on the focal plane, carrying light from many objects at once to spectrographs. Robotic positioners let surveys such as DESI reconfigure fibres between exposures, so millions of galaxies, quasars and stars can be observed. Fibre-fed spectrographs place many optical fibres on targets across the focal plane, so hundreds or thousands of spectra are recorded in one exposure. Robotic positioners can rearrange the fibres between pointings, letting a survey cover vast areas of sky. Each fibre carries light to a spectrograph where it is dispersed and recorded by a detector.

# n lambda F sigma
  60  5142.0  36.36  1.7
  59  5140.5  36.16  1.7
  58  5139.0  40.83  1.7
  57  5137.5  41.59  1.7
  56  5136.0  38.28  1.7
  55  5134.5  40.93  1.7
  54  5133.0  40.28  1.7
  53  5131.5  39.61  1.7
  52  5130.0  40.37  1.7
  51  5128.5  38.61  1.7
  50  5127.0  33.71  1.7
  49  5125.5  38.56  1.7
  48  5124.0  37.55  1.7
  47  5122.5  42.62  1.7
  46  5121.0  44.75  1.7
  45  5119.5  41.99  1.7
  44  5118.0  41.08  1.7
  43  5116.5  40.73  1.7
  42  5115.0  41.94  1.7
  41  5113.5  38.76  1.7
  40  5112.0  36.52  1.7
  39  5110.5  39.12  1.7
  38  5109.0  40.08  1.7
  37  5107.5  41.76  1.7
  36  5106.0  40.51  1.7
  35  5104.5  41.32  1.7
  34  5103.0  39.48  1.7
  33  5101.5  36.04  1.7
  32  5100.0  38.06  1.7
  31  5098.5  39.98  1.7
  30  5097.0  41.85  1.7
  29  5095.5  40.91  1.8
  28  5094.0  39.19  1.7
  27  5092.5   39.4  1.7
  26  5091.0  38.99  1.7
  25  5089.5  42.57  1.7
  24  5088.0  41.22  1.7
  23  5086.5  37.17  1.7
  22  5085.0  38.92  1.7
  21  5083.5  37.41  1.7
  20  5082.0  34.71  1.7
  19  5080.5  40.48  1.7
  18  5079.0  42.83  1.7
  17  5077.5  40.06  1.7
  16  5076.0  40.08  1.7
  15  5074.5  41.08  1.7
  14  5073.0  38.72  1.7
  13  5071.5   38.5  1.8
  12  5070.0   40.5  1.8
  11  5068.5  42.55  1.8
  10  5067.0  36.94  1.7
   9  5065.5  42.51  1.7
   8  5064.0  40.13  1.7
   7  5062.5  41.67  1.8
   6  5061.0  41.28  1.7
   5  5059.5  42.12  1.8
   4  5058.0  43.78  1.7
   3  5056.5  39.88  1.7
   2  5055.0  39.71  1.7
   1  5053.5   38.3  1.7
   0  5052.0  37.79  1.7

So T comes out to 0.00 mag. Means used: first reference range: 39.4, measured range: 39.7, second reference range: 40.1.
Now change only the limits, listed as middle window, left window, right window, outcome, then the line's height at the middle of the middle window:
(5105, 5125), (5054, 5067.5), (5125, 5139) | -0.03 mag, 39.6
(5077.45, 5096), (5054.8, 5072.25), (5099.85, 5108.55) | 0.02 mag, 40.2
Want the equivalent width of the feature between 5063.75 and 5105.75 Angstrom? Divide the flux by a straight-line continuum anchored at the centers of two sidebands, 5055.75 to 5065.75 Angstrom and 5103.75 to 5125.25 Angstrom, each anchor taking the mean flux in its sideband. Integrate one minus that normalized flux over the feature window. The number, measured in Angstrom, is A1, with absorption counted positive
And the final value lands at 1.5 Angstrom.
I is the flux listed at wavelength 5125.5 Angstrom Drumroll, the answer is 38.56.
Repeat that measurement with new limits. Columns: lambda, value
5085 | 38.92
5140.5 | 36.16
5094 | 39.19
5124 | 37.55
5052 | 37.79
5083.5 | 37.41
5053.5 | 38.3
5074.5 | 41.08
